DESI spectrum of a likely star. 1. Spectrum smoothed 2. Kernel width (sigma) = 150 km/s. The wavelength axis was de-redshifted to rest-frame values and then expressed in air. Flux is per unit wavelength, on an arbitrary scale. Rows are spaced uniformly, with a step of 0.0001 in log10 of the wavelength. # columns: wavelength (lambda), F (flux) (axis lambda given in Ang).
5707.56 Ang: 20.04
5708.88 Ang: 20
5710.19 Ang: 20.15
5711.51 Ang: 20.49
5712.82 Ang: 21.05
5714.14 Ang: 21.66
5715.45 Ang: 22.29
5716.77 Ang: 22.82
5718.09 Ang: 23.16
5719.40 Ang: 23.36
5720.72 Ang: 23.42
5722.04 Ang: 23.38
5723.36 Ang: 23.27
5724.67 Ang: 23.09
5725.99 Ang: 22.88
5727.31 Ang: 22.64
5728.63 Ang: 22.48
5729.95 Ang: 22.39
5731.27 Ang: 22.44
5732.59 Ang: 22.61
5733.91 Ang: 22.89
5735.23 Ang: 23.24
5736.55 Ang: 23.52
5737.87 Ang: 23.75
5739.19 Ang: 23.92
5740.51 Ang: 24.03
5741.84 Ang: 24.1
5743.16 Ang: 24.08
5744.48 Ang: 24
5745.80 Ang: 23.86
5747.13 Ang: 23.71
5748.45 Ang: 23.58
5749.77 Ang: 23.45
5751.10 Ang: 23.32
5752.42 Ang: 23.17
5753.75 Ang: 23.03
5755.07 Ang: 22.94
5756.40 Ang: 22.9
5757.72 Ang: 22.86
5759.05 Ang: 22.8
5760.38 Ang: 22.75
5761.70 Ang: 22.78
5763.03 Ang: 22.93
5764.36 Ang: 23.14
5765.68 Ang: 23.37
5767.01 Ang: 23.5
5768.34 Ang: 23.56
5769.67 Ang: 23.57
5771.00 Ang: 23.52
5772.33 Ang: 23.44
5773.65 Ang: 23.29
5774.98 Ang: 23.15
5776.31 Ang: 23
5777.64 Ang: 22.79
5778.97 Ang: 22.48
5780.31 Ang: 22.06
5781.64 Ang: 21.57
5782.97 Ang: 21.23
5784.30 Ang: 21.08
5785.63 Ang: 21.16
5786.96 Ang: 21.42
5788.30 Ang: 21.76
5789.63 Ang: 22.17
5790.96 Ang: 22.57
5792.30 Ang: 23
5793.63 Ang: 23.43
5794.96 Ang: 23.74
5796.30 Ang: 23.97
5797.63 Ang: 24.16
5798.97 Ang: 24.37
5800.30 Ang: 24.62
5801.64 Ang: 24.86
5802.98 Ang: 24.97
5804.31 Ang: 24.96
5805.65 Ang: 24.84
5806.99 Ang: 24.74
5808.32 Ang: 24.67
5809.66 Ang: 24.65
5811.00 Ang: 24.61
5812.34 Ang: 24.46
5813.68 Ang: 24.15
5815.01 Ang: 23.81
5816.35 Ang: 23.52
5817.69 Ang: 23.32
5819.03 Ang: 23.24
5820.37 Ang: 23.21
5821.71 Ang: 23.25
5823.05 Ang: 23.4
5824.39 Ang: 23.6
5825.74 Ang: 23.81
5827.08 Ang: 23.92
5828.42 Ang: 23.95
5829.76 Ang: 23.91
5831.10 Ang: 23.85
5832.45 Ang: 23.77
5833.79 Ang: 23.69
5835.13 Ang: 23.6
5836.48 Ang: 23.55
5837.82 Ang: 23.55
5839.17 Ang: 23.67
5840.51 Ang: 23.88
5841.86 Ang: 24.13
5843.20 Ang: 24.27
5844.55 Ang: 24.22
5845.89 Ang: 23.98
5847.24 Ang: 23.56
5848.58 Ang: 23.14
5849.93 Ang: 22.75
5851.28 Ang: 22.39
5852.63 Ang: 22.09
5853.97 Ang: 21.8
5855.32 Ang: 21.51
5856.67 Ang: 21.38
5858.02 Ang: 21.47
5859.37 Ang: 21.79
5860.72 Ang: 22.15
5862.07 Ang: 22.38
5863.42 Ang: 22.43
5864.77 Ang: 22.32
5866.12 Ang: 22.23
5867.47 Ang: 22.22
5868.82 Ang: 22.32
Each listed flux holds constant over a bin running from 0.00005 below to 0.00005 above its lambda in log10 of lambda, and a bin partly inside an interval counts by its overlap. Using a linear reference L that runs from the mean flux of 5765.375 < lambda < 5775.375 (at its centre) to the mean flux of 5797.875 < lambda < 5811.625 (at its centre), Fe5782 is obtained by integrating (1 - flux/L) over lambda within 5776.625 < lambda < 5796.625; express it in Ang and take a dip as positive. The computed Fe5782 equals 1.5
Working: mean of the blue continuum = 23.4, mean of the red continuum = 24.7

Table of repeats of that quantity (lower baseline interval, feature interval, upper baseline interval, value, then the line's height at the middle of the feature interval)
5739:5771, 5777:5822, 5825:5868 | -0.3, 23.2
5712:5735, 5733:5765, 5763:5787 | -1.0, 22.7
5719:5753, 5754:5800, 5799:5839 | 1.6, 23.7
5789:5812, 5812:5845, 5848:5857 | -1.0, 23.1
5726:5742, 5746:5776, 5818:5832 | 0.0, 23.3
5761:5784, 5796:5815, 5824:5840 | -1.0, 23.4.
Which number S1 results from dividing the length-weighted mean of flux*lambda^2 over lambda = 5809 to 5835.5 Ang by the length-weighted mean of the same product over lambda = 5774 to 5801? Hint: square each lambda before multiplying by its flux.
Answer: 1.1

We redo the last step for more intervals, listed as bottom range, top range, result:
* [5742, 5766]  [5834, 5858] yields 1.02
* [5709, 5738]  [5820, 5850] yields 1.09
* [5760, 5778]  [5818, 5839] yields 1.04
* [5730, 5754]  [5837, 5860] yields 1.01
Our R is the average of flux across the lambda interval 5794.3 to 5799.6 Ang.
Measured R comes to 24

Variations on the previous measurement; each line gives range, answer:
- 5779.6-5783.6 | 21.6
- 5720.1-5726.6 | 23.2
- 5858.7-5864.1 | 22.2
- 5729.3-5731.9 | 22.4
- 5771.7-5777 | 23.3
